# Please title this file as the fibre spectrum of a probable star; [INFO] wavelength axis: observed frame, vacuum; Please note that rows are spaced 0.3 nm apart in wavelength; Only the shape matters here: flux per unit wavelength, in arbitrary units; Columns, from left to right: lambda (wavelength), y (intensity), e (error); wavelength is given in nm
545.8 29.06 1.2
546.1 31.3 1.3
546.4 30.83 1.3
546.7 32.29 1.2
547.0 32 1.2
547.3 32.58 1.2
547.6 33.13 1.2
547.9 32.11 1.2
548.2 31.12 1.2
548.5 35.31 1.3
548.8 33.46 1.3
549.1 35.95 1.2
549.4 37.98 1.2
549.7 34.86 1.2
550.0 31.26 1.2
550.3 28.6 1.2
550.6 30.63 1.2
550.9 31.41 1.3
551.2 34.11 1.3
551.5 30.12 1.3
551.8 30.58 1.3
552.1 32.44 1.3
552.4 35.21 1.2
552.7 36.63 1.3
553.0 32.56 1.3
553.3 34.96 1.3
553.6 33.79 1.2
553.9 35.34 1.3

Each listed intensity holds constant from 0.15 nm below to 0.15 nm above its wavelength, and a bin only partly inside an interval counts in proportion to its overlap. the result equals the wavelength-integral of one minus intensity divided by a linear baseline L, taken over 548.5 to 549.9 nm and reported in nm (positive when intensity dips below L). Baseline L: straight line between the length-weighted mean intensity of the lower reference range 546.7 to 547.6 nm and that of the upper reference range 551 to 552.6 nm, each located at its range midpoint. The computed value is -0.12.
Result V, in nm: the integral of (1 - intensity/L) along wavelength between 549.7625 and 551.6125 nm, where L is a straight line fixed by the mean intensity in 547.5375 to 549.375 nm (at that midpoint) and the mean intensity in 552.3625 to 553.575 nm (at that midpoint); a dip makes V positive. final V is 0.16 nm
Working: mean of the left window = 33.8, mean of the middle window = 31.2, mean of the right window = 34.7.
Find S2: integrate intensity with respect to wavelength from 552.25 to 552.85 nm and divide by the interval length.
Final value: 35.9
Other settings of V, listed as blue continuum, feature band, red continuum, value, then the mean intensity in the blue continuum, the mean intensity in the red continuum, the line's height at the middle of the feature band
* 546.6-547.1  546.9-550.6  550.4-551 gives -0.19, 32.1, 30.8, 31.5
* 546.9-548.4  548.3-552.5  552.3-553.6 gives 0.07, 32.3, 34.7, 33.5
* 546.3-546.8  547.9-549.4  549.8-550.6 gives -0.16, 31.6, 30.4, 30.9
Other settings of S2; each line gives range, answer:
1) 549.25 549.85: 36.4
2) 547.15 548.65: 32.9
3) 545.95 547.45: 31.8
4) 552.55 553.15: 34.6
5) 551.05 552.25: 31.8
